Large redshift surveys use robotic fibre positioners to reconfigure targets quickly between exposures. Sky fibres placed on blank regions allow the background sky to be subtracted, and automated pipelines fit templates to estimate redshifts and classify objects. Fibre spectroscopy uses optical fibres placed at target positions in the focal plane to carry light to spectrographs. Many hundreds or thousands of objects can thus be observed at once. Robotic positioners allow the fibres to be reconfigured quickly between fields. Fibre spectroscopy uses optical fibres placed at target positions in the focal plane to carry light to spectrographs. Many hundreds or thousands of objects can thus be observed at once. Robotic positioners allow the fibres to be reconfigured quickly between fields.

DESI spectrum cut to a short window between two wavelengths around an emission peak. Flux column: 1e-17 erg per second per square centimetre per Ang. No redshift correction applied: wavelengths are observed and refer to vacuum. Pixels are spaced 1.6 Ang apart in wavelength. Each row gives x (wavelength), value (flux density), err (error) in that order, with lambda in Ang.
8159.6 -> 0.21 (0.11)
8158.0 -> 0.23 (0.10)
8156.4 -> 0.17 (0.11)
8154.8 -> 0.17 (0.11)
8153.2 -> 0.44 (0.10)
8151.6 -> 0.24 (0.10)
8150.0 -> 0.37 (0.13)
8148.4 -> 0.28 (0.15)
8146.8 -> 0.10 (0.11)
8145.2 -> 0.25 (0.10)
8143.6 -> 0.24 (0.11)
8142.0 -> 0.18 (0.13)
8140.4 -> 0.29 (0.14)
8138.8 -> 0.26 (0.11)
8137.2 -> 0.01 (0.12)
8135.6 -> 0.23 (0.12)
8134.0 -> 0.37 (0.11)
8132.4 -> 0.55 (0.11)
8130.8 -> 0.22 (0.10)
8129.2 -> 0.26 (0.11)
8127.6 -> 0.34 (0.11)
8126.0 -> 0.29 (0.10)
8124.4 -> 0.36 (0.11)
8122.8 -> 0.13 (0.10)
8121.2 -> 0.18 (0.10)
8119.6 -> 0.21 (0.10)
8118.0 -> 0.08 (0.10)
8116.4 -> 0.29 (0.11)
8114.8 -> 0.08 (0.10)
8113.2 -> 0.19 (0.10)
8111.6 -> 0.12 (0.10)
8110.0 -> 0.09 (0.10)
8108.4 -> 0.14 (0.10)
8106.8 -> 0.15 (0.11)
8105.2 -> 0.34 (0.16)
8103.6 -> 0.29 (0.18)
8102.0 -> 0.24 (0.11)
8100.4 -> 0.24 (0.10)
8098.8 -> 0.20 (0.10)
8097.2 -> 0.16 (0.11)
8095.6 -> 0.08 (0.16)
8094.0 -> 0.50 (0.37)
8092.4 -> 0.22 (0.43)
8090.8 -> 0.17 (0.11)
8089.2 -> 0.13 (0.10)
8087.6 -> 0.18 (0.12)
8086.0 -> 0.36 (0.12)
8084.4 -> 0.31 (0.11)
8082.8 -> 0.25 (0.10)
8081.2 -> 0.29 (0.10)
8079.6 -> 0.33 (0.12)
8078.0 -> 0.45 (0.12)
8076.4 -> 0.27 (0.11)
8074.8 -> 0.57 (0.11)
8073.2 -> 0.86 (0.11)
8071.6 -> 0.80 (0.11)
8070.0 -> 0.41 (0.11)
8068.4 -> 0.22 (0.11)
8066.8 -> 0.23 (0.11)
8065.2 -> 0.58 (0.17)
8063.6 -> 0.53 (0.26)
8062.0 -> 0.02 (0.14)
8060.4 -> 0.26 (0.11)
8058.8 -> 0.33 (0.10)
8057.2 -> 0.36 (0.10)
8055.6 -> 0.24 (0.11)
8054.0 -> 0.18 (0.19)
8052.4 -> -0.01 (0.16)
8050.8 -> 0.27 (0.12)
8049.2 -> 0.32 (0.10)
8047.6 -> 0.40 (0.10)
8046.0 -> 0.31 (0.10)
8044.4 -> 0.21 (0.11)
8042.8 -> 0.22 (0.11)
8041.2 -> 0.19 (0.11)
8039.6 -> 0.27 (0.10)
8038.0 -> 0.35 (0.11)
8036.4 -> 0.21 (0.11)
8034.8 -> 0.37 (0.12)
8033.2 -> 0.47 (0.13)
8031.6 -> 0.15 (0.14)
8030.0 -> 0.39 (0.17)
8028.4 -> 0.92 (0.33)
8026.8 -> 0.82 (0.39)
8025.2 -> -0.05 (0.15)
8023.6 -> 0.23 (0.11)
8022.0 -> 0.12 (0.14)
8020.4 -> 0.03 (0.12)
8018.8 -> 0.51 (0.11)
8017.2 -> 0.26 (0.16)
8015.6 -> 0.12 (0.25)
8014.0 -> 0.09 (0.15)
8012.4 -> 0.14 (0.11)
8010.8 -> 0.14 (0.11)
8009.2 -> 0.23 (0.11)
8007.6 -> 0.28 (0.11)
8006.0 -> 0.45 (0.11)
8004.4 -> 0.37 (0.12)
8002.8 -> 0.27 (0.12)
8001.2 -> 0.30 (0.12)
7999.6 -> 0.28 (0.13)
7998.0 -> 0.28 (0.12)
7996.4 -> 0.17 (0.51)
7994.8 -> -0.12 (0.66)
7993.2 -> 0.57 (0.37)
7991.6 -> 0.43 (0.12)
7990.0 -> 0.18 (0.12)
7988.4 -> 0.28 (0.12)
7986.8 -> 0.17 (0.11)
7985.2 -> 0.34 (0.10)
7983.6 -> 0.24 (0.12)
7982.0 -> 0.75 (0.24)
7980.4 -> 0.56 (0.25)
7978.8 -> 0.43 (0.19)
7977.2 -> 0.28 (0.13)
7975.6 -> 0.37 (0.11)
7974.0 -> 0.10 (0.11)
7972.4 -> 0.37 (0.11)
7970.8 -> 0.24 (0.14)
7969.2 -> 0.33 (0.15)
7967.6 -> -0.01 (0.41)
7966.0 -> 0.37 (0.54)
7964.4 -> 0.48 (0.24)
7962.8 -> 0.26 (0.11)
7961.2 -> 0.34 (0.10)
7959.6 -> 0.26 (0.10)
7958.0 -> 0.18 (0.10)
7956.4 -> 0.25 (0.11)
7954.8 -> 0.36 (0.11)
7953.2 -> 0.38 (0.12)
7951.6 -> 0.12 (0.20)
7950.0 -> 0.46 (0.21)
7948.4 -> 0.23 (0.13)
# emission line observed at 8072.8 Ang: H-gamma 4340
